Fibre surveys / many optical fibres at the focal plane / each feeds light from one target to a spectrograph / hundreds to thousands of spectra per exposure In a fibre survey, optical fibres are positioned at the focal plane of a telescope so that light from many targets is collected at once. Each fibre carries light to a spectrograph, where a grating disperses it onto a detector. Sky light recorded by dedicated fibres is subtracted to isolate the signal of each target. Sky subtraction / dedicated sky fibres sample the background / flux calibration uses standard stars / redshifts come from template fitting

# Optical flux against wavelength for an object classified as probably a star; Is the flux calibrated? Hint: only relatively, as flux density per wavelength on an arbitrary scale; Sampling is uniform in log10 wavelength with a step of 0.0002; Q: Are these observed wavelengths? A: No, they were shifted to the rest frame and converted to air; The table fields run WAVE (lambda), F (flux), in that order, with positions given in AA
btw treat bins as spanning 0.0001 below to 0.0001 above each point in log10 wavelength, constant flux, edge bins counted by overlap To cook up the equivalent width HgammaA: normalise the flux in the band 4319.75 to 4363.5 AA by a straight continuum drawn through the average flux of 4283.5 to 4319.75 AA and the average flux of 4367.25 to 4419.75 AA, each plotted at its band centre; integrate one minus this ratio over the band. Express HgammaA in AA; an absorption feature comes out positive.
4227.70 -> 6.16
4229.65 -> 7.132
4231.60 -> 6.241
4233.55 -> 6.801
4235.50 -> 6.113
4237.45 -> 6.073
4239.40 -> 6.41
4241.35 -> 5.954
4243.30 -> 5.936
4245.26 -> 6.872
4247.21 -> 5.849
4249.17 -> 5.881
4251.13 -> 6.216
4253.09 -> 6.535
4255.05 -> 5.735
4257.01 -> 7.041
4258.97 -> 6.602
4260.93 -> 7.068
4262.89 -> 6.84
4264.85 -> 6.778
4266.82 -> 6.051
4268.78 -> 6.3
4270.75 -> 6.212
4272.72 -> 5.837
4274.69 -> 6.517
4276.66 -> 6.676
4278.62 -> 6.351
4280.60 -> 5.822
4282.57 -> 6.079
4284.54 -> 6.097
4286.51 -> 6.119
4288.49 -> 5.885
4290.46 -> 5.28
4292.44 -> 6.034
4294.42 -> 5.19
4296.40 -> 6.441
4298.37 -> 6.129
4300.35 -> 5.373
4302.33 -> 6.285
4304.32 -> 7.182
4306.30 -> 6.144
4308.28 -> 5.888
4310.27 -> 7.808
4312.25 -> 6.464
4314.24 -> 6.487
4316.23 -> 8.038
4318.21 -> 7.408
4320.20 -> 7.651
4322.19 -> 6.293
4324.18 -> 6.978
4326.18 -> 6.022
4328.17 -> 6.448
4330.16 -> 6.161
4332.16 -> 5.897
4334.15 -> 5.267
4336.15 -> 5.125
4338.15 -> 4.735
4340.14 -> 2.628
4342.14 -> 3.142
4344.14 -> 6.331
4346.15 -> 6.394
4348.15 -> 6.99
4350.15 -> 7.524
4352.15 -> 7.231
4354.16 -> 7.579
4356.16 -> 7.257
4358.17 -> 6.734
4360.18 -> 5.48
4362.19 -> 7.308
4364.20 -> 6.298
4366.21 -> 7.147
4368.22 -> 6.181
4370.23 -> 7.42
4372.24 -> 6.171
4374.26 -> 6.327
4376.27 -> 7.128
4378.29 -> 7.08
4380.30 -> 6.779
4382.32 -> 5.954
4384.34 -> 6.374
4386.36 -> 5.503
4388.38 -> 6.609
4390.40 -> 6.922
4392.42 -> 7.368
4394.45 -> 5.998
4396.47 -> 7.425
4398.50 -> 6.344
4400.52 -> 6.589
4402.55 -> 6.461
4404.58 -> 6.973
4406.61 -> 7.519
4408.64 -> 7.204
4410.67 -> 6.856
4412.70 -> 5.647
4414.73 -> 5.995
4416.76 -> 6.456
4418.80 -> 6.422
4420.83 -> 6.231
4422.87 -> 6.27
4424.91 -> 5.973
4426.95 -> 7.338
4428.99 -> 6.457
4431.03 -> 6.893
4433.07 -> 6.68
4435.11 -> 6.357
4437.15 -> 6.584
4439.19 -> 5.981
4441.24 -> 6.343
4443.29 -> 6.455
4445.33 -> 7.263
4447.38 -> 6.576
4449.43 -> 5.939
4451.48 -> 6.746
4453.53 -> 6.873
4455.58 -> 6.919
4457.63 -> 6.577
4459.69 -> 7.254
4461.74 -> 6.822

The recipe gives 2.3 AA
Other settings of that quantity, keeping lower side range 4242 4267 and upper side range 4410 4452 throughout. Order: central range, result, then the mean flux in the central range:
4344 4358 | -1.38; 7.07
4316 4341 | 1.65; 6.01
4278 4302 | 1.95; 5.9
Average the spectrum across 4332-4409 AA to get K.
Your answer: 6.4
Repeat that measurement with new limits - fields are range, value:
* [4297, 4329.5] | 6.66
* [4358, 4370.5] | 6.6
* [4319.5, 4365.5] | 6.15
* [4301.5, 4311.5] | 6.66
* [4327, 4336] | 5.87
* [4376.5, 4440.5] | 6.56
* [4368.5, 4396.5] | 6.61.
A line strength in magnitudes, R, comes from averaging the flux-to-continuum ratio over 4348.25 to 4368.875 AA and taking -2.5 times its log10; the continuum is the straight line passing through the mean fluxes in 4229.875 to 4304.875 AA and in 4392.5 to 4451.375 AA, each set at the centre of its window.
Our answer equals -0.08 mag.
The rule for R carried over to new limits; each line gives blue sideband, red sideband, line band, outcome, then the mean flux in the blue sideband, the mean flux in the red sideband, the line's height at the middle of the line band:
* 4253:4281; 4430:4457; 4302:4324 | -0.07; 6.43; 6.59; 6.47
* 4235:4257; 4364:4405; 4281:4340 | 0.04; 6.18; 6.62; 6.39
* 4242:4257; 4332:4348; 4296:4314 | -0.18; 6.2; 5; 5.46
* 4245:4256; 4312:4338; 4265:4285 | 0.00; 6.14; 6.42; 6.23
